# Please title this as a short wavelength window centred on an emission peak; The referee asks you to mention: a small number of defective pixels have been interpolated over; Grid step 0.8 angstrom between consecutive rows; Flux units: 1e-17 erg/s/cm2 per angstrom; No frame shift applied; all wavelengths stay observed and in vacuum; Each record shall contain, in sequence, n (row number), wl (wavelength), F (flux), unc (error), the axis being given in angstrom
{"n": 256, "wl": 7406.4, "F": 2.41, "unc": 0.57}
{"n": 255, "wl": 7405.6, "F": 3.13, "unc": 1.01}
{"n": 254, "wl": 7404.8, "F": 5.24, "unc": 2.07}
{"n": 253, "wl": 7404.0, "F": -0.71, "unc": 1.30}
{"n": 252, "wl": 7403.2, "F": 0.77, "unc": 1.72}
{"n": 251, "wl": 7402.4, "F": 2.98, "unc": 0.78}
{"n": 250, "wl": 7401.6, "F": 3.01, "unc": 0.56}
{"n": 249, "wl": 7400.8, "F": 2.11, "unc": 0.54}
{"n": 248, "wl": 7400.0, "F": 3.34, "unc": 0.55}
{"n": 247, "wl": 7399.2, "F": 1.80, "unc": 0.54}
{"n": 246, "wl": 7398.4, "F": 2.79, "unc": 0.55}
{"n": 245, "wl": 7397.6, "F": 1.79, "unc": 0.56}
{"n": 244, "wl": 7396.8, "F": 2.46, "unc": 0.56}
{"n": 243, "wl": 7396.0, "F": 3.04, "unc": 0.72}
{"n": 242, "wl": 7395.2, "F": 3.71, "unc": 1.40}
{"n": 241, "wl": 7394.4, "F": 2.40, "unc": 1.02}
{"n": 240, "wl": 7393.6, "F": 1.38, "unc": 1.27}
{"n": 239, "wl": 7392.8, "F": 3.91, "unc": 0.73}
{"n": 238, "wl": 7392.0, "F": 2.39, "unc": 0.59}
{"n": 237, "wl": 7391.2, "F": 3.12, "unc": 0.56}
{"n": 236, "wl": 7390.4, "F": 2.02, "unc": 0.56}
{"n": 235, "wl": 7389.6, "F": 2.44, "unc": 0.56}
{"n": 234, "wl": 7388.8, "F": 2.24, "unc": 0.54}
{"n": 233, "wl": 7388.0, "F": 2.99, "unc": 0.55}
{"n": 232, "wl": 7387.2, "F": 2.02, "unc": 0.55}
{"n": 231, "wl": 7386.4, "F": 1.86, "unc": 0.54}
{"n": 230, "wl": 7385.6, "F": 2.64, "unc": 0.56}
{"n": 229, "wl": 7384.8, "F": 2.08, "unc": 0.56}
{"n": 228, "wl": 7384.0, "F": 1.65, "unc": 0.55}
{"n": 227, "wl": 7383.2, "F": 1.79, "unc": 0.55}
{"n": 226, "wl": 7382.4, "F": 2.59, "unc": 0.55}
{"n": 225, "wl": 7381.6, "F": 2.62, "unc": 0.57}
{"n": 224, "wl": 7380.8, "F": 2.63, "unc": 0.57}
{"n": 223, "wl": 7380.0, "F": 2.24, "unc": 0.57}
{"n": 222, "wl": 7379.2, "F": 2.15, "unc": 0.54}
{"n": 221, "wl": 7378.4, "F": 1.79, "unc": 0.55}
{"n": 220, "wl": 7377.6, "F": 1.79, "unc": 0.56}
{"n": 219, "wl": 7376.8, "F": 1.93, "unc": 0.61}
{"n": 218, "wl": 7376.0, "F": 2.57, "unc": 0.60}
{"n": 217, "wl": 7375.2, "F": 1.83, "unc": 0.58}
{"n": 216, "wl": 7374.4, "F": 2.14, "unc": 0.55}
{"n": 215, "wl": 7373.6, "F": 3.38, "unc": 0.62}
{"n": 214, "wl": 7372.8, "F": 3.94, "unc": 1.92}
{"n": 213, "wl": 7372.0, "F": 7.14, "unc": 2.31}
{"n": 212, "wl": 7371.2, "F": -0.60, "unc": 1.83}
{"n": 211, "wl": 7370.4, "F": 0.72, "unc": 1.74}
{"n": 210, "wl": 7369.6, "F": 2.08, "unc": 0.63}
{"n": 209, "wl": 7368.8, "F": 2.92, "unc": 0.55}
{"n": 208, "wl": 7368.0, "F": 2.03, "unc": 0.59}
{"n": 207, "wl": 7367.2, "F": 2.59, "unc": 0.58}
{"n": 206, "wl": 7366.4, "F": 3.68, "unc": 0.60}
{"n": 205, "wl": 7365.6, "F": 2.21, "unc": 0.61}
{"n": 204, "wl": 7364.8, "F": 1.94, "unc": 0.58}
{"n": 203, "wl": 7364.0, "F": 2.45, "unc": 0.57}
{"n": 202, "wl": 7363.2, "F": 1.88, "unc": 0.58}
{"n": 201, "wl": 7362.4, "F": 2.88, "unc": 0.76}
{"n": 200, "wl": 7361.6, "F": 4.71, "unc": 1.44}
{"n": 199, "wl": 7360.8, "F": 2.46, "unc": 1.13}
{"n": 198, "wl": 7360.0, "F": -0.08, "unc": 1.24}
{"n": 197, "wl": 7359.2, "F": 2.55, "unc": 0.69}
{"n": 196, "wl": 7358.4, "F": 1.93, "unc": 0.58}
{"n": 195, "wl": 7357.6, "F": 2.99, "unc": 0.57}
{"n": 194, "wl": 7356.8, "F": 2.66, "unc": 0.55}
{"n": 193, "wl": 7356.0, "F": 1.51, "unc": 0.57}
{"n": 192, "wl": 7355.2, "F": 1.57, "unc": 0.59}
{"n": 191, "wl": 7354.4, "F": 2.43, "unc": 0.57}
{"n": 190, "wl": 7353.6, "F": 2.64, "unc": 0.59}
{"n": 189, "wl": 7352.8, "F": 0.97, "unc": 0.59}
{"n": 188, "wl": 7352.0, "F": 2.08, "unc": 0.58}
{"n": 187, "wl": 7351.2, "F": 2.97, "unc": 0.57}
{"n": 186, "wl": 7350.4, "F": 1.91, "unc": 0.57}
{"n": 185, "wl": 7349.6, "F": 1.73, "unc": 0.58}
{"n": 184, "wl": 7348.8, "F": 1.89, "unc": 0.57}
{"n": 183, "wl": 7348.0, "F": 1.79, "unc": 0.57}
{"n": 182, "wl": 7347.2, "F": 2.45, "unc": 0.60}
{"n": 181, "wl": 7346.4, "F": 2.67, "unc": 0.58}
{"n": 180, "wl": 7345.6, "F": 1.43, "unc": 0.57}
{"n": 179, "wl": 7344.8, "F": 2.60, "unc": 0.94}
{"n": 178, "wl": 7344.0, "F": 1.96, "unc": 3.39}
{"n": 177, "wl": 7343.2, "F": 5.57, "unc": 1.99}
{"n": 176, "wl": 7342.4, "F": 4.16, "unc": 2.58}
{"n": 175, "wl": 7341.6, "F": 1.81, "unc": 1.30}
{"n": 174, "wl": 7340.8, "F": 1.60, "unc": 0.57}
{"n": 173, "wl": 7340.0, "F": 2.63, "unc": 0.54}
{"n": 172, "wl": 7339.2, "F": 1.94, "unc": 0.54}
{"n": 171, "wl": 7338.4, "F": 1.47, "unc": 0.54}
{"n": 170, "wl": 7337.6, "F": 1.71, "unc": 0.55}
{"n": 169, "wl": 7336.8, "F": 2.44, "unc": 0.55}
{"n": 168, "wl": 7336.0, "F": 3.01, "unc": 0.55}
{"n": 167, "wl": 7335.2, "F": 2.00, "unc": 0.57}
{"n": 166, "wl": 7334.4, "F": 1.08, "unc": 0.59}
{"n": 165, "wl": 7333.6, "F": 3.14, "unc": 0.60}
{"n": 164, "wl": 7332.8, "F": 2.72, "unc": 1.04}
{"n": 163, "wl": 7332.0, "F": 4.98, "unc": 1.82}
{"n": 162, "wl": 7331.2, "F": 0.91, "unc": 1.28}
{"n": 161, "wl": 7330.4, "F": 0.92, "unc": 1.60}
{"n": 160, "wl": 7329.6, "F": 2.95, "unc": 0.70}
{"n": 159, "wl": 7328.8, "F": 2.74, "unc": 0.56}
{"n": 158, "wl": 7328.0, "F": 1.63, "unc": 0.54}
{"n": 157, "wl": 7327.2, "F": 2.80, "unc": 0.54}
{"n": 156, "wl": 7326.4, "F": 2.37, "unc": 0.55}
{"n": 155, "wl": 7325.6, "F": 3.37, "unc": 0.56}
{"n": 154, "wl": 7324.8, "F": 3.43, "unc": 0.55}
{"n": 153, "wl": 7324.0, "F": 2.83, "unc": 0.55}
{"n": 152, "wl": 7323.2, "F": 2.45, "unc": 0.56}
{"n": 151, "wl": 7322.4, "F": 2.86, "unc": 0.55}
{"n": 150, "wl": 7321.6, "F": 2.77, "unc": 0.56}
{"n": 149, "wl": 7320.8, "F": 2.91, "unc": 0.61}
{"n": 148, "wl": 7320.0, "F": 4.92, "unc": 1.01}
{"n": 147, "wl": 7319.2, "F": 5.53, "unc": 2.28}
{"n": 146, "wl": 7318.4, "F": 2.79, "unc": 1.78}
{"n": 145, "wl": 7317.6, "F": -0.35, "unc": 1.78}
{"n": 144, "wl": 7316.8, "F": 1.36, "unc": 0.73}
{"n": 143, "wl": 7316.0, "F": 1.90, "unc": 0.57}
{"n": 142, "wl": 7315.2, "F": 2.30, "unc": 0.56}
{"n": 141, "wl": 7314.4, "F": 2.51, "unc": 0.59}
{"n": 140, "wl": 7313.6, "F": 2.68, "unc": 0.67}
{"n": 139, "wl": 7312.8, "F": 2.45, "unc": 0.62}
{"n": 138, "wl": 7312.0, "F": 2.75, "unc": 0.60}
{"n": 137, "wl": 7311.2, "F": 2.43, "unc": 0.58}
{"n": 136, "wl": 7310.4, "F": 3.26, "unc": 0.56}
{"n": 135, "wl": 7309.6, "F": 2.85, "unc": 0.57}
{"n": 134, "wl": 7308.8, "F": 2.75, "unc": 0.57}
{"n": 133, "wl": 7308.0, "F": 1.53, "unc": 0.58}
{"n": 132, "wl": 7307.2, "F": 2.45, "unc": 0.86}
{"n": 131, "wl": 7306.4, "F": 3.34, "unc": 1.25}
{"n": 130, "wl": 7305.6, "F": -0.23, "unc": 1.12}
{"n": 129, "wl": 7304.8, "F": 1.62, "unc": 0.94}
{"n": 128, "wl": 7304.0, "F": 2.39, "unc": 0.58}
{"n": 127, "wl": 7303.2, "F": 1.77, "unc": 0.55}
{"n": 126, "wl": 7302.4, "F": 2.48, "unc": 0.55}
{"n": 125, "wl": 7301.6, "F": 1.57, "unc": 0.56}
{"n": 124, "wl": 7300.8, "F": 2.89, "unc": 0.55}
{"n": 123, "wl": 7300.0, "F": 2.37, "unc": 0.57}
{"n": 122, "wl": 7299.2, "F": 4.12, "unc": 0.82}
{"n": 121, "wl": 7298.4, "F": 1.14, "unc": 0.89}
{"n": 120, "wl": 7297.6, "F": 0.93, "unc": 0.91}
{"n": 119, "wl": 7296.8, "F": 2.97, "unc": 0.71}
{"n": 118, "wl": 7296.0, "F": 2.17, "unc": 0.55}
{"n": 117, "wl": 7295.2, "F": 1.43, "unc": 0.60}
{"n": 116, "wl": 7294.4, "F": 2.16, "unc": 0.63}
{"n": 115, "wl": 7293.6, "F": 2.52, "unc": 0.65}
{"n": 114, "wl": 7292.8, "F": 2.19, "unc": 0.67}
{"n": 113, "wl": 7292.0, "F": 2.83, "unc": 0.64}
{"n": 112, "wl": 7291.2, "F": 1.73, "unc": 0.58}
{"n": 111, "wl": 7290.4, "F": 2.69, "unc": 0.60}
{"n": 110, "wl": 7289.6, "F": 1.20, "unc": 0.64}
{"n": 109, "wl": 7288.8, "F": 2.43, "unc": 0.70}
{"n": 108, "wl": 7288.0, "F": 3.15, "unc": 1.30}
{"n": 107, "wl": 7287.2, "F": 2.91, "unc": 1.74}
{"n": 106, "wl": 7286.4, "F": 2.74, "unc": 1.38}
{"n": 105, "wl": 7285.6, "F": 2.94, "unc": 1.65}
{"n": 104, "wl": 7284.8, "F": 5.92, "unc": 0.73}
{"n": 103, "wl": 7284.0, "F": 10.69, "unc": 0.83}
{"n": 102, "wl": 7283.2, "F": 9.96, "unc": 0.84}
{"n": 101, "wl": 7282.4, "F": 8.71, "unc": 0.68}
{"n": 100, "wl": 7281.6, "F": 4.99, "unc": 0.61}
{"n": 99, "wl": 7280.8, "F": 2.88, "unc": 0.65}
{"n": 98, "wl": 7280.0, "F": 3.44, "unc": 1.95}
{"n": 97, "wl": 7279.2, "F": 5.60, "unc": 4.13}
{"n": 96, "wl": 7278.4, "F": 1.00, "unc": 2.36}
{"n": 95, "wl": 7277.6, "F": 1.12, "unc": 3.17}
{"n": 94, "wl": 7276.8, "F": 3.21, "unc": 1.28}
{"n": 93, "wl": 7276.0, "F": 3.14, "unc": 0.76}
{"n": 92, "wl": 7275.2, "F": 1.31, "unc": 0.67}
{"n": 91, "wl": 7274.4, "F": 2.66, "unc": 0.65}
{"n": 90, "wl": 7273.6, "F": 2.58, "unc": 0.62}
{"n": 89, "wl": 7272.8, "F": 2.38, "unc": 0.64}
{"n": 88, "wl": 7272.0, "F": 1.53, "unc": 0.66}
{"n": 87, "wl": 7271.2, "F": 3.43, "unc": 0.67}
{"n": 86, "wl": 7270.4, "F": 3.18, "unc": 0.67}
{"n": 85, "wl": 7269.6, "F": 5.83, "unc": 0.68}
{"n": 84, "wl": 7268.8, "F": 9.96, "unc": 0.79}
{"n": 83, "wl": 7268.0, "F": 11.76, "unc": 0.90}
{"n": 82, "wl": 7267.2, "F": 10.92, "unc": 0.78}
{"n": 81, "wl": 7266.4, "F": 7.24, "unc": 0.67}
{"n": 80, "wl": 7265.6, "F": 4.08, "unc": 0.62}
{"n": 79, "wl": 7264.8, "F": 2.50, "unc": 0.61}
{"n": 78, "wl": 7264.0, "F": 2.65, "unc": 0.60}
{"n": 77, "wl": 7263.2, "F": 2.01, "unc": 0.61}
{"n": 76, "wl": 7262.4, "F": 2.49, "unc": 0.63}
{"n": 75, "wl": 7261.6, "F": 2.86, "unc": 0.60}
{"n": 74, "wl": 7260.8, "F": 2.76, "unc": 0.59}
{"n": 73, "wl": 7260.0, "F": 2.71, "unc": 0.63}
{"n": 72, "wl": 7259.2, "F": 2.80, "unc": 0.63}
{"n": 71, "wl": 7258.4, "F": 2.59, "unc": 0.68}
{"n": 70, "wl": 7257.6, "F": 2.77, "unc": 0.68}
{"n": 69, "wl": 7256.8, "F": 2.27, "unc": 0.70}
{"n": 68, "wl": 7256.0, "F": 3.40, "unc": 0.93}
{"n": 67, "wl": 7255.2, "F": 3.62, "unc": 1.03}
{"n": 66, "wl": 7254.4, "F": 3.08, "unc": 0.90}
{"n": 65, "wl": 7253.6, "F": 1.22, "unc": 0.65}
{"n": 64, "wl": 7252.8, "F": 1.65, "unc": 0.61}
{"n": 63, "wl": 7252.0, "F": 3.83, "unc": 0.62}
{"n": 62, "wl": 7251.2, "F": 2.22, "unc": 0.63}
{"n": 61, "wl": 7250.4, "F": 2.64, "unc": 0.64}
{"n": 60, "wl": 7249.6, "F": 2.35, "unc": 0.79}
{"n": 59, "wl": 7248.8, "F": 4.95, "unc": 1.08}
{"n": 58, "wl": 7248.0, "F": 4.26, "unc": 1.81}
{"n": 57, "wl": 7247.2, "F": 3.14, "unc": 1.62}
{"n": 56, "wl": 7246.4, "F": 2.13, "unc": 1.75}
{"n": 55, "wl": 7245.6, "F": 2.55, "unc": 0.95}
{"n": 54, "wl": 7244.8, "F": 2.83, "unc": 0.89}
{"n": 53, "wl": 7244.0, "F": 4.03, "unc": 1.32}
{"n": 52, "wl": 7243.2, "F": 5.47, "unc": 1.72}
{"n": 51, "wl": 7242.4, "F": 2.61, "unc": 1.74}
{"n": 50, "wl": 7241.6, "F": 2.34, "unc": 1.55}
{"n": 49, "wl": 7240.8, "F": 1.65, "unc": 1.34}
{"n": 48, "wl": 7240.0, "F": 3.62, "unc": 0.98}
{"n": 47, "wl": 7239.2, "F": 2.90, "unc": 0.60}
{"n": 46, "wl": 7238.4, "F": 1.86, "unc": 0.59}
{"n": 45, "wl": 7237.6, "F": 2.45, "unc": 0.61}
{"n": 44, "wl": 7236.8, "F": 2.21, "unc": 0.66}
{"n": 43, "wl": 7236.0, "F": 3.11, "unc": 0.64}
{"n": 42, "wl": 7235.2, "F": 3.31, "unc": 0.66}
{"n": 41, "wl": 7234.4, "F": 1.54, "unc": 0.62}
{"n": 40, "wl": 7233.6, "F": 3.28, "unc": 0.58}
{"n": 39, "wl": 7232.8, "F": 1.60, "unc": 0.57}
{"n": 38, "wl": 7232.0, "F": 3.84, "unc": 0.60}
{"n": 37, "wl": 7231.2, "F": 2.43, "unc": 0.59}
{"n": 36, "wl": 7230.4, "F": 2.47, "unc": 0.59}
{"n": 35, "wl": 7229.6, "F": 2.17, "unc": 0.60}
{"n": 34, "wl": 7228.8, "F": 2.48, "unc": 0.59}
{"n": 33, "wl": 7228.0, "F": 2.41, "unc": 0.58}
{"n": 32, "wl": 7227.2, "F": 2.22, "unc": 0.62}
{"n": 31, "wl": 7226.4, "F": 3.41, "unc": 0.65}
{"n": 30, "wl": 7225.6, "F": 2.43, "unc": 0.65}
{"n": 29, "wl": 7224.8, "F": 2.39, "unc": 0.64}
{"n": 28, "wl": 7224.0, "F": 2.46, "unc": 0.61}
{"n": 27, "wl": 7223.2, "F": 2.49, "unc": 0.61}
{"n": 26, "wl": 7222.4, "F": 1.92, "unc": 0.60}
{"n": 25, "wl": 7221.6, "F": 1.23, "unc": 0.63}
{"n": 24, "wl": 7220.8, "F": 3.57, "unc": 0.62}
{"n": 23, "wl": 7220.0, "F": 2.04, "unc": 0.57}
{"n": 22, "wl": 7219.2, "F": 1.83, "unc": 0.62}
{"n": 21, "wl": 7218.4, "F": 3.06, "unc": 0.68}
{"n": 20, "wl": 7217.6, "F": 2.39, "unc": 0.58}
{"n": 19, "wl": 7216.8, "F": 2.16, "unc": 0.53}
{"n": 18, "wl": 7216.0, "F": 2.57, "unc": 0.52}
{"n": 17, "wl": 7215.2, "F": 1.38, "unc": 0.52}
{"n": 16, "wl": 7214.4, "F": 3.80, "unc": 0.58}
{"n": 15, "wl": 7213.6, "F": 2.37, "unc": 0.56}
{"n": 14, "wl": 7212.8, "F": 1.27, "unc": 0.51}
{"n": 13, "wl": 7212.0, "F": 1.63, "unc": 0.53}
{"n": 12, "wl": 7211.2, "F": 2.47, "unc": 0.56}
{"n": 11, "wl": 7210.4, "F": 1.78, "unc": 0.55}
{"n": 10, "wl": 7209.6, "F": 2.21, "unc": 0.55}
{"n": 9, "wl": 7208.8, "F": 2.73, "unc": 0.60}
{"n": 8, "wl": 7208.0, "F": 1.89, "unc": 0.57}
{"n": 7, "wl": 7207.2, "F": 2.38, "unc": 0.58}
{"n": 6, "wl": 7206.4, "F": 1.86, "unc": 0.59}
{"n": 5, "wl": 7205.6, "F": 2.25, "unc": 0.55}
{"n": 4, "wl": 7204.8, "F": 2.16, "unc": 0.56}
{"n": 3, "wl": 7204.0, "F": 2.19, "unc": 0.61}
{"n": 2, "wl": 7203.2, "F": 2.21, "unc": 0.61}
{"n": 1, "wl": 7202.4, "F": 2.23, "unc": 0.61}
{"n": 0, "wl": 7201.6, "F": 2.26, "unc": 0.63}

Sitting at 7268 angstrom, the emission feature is [S II]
